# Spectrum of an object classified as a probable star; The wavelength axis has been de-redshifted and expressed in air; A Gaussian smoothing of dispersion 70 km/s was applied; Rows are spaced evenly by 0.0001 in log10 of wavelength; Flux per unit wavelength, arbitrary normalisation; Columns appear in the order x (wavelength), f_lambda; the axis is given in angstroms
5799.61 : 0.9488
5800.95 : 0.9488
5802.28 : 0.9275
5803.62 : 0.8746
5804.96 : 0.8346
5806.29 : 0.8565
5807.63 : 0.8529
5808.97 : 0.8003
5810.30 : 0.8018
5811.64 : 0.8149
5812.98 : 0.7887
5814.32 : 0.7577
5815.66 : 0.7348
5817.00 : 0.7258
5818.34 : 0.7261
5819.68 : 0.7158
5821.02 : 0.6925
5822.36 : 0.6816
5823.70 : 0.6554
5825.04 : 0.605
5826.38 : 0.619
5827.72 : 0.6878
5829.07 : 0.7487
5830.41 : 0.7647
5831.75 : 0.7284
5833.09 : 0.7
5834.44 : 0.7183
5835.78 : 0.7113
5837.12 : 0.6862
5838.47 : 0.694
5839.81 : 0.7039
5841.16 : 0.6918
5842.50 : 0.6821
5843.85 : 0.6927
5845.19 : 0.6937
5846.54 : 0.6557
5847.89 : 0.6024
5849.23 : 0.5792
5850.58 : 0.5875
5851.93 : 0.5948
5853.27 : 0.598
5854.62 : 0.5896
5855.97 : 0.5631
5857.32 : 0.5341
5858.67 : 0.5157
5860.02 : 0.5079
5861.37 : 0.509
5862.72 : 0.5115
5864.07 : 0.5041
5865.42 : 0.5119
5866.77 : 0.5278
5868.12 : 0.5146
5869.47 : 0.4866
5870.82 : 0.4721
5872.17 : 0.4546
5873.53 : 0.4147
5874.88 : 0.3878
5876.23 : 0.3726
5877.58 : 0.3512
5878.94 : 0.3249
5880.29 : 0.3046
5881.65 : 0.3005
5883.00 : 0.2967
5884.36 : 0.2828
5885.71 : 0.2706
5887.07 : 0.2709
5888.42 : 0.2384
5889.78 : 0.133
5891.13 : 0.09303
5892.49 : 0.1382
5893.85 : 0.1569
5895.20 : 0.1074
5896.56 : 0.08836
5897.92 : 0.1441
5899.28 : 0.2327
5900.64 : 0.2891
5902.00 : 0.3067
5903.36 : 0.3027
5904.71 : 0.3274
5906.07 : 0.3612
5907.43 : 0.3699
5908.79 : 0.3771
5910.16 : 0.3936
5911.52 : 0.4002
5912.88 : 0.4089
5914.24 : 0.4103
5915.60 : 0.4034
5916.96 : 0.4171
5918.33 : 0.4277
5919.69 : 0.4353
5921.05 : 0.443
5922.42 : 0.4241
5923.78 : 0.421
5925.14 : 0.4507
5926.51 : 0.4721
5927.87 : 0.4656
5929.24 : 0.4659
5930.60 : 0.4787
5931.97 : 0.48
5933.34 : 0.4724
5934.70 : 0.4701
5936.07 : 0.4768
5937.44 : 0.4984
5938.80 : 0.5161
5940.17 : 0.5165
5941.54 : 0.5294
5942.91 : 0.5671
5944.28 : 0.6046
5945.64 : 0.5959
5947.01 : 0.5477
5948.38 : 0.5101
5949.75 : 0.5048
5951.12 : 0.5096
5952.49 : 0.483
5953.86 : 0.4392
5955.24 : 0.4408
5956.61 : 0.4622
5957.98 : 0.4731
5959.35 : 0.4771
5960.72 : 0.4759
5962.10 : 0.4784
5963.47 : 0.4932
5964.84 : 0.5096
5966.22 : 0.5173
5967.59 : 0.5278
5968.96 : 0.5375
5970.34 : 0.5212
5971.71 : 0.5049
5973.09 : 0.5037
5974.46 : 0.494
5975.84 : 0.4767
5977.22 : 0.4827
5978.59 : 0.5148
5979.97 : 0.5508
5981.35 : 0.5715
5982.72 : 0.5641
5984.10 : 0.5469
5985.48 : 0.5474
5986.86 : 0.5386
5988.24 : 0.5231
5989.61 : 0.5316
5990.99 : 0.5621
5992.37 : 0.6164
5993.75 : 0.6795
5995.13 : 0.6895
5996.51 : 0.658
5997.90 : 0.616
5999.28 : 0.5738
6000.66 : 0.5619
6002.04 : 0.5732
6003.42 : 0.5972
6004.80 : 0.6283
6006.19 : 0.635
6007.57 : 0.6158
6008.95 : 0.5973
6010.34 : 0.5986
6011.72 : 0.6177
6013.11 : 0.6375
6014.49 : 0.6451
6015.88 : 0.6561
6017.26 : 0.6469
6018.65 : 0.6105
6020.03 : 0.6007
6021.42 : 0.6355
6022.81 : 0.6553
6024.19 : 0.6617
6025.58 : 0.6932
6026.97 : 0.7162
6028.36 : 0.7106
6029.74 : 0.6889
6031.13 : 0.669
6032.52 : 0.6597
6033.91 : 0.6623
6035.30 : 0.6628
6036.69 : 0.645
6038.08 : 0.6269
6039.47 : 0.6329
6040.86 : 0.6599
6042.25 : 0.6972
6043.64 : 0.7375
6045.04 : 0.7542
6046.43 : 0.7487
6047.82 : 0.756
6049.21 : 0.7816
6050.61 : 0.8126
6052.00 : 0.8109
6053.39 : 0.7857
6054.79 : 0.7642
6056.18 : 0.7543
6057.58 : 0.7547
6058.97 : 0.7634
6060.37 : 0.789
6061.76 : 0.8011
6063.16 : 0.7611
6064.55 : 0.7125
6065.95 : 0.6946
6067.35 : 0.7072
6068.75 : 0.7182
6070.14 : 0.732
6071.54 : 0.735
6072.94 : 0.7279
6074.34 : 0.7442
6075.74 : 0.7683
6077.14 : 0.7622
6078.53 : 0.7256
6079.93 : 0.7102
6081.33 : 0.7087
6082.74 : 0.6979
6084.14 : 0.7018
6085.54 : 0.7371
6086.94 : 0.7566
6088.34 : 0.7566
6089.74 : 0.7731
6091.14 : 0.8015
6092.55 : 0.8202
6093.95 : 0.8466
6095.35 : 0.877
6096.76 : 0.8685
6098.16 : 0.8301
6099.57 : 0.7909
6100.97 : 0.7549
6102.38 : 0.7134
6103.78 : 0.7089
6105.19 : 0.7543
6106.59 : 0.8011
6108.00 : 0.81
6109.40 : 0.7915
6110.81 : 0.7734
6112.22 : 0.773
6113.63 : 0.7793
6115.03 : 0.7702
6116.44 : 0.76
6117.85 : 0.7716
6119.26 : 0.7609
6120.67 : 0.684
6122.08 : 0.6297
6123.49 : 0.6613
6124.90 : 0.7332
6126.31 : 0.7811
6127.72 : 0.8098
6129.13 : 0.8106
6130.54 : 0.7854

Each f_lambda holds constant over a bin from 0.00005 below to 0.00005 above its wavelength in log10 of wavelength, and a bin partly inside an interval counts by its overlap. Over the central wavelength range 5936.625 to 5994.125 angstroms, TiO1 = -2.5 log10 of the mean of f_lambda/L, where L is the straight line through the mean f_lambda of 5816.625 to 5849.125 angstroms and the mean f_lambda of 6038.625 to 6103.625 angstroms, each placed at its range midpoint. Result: 0.36 mag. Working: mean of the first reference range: 0.689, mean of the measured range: 0.522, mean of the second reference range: 0.755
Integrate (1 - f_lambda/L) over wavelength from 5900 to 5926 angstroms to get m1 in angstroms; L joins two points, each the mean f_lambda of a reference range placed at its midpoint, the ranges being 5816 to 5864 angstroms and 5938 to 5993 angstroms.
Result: 8.3 angstroms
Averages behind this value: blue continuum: 0.646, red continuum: 0.519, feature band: 0.389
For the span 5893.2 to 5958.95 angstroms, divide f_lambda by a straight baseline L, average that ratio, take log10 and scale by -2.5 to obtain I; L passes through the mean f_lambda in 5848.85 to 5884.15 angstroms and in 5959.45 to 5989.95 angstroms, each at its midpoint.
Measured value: 0.19 mag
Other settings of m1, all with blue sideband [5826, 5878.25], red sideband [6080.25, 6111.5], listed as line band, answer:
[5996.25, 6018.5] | 2.9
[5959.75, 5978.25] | 4.8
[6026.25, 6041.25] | 1.2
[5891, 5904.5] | 9.3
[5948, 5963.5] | 4.4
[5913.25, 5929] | 5.1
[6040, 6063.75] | -0.6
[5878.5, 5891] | 7.2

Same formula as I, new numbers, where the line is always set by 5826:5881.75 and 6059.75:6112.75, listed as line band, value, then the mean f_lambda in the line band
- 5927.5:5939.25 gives 0.30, 0.48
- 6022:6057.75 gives 0.02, 0.711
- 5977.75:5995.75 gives 0.19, 0.571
